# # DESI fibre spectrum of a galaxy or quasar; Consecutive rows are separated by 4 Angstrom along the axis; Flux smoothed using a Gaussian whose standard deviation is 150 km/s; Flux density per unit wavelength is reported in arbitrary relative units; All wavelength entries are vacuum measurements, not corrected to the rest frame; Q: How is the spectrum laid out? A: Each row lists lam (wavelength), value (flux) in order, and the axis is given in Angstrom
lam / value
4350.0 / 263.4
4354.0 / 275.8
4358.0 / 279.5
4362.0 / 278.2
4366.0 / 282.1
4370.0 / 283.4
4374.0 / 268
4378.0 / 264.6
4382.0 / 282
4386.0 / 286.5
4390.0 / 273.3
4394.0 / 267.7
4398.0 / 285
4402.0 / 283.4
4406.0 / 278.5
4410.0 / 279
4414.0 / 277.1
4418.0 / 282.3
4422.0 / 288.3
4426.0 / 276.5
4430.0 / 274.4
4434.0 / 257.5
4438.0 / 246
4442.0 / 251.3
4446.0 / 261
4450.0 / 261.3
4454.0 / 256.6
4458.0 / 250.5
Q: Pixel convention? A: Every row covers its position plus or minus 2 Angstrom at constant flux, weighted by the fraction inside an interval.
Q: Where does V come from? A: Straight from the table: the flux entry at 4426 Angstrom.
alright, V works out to 276.5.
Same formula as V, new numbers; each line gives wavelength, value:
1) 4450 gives 261.3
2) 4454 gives 256.6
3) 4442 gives 251.3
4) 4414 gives 277.1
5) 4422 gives 288.3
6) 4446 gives 261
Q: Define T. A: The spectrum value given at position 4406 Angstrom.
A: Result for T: 278.5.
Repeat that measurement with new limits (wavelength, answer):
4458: 250.5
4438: 246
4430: 274.4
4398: 285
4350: 263.4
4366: 282.1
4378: 264.6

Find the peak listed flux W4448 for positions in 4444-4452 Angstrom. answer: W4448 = 261.3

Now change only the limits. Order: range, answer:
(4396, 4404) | 285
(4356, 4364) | 279.5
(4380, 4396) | 286.5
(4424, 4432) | 276.5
